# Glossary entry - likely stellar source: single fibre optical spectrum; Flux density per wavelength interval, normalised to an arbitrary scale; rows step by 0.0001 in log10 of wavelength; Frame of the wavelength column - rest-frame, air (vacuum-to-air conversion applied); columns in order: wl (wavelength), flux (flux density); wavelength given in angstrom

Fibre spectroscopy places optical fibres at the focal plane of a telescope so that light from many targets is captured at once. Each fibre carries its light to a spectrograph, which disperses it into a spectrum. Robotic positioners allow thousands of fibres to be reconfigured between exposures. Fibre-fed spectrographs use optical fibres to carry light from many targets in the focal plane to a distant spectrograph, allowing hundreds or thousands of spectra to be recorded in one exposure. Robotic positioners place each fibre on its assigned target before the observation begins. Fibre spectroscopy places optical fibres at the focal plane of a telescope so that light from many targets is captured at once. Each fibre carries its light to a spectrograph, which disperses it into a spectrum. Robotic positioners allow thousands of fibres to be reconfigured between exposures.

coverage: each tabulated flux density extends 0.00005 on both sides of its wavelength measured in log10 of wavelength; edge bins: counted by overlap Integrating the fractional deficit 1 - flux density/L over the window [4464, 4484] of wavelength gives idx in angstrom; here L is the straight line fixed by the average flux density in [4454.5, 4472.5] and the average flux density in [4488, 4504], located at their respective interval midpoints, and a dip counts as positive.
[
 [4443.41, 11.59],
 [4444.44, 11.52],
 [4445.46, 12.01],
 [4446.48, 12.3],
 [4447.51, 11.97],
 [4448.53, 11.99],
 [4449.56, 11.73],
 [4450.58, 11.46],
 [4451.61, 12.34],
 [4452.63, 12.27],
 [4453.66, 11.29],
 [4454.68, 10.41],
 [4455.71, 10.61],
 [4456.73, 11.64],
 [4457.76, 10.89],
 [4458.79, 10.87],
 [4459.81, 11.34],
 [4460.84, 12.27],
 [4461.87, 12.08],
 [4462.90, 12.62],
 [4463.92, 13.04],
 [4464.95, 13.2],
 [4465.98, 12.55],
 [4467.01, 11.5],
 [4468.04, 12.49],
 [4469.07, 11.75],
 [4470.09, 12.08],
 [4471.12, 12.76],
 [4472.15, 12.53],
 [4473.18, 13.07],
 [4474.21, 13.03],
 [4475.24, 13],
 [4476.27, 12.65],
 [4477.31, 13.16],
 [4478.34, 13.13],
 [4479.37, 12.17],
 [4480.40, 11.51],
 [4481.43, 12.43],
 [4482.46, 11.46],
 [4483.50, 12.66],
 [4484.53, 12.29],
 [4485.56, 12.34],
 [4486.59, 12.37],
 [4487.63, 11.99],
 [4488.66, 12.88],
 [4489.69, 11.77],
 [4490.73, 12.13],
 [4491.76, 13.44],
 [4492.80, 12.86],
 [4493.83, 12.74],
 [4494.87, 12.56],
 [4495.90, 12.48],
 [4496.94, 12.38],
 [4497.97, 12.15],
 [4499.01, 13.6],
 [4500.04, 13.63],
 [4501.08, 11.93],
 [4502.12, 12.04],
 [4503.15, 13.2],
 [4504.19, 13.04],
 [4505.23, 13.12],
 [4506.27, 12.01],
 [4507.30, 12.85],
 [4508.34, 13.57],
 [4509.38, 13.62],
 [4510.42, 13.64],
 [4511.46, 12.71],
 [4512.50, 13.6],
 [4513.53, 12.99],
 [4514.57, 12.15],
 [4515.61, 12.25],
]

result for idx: -0.52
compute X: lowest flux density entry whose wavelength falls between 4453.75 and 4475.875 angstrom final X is 10.41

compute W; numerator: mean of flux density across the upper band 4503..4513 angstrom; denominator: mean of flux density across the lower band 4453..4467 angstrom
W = 1.1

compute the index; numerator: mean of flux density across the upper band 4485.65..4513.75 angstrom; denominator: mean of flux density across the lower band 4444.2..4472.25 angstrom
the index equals 1.07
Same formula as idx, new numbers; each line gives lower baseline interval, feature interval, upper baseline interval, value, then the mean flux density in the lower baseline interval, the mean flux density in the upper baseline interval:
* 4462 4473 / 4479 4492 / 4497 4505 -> 0.4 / 12.5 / 12.8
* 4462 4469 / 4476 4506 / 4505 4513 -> 0.7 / 12.5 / 13.1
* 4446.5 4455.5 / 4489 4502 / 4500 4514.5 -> 0.1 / 11.7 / 12.9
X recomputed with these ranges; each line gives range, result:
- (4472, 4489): 11.46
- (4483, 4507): 11.77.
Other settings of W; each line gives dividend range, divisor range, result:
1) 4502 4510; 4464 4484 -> 1.04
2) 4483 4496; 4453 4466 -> 1.07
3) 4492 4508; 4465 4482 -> 1.02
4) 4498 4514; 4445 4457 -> 1.11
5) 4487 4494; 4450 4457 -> 1.10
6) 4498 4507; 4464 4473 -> 1.03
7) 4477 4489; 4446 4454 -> 1.04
